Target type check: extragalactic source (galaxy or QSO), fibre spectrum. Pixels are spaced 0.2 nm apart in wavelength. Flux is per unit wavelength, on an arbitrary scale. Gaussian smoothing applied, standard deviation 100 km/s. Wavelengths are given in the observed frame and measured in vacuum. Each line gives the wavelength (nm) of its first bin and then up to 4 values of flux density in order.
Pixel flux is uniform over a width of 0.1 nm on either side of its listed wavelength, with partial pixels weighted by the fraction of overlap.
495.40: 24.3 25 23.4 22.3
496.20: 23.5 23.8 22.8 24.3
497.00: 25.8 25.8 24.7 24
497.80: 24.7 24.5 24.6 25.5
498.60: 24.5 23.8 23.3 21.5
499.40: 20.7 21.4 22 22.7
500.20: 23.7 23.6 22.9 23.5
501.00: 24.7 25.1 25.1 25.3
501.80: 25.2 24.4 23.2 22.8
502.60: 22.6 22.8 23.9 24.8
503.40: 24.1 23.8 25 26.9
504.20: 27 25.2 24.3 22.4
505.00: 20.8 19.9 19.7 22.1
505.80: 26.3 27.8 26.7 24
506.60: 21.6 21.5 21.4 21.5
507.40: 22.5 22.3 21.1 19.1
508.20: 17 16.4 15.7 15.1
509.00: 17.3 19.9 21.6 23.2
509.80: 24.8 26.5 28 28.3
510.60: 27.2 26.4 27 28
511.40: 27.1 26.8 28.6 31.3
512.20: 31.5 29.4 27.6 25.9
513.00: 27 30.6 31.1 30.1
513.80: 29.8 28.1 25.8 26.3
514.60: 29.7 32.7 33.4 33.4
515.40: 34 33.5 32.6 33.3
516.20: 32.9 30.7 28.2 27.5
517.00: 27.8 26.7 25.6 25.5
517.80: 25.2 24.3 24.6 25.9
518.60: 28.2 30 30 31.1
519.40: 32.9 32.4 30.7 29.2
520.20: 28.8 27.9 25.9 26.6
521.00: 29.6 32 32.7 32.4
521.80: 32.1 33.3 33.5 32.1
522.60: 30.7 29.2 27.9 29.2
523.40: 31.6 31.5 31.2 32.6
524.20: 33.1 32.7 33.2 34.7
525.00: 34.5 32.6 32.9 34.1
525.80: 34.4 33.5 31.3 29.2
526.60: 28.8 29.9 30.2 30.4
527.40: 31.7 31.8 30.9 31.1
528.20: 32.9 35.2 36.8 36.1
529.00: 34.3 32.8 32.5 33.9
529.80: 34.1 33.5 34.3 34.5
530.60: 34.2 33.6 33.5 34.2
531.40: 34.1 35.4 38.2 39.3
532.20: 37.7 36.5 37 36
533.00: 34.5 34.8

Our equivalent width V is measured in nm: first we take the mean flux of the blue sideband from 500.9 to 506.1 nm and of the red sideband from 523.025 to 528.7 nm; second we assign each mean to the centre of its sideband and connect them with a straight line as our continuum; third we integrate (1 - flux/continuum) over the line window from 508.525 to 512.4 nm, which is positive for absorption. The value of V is 0.22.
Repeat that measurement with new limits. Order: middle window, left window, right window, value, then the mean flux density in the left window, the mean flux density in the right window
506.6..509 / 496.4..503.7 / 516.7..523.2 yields 0.599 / 23.8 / 29.1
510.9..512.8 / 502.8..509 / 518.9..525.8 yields -0.215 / 22.3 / 31.4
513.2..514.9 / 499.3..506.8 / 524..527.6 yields -0.091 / 23.7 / 32.2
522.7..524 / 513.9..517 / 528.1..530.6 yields 0.096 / 30.7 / 34.2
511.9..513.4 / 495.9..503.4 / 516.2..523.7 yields -0.101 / 23.8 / 29.3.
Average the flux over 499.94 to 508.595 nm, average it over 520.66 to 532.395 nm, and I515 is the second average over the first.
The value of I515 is 1.42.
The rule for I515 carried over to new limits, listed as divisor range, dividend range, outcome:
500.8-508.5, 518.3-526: 1.35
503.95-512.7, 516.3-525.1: 1.26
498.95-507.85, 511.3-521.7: 1.25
